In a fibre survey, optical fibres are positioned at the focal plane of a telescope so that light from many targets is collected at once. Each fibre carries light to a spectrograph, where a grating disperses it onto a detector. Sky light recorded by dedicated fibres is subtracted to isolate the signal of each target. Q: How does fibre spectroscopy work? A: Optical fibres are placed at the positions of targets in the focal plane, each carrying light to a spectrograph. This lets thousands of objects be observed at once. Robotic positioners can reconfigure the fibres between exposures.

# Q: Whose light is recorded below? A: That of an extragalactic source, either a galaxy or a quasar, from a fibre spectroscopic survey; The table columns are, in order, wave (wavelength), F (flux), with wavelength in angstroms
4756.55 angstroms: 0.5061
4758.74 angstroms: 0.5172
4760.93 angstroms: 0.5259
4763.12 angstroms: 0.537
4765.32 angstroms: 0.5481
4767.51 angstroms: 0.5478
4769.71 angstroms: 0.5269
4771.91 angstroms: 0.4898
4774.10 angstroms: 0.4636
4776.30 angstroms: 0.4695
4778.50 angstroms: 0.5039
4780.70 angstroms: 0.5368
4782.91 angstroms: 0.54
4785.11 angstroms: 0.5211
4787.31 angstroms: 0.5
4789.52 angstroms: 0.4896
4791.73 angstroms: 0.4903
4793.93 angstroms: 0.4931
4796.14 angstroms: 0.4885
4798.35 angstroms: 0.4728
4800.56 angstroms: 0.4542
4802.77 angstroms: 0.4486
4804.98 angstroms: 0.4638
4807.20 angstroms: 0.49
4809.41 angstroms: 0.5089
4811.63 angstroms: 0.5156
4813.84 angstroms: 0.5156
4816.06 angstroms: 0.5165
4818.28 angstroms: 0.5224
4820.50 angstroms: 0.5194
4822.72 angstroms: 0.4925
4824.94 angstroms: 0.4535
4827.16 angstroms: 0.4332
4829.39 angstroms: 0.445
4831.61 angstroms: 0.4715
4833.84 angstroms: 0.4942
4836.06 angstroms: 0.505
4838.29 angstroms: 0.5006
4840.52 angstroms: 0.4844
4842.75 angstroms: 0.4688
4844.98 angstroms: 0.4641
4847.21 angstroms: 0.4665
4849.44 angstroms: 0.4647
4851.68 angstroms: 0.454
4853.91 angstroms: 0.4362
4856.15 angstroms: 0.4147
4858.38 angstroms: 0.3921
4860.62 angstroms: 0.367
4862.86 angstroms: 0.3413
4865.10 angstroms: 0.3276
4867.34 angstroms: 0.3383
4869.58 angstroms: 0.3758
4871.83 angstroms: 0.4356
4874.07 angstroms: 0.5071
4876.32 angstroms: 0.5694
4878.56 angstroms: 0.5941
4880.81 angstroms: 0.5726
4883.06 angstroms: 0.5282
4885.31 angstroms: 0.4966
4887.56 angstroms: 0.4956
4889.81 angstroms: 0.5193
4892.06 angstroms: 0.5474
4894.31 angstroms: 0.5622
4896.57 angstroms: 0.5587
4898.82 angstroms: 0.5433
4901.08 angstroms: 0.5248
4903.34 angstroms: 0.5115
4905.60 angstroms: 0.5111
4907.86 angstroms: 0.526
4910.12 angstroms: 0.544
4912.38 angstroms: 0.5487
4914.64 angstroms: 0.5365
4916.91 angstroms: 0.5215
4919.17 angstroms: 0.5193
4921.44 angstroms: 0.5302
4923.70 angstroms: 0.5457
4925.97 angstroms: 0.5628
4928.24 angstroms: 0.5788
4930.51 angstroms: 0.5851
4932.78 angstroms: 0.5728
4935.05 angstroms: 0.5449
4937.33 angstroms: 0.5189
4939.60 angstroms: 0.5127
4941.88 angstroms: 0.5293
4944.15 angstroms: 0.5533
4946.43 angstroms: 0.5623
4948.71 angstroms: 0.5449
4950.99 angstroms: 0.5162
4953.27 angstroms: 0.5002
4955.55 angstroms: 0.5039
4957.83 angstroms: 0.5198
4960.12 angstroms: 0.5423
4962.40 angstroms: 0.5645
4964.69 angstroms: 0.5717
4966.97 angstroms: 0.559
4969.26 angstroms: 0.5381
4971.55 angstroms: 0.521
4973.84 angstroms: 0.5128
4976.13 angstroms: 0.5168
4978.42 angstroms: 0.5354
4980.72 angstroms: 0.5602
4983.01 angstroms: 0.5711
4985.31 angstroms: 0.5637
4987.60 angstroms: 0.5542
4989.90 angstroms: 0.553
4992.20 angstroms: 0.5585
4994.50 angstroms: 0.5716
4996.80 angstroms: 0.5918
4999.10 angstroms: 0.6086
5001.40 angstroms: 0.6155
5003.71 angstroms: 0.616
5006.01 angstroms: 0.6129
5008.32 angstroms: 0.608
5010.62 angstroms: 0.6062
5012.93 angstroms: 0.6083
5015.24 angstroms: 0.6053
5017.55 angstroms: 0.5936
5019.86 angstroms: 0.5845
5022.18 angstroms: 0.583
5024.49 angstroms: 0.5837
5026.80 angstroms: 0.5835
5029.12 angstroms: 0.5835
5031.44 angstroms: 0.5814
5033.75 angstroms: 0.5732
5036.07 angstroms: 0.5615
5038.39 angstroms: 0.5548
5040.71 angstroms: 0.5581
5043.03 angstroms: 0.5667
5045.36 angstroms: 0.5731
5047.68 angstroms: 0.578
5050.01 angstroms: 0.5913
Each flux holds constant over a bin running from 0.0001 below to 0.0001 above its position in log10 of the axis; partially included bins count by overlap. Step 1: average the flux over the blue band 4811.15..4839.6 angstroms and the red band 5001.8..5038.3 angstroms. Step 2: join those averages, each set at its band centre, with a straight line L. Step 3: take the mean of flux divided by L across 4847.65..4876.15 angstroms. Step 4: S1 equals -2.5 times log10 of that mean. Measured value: 0.23 mag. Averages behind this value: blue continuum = 0.491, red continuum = 0.592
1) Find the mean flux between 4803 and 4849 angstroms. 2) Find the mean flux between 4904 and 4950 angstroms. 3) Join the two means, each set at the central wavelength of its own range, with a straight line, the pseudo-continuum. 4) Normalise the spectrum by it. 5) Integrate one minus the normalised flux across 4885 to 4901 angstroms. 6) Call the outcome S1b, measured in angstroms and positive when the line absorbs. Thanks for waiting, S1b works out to -0.3 angstroms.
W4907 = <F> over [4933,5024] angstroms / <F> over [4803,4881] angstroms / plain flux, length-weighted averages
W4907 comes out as 1.2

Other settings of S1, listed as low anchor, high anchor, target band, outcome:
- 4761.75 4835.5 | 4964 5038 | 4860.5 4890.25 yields 0.14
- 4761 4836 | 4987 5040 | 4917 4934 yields -0.01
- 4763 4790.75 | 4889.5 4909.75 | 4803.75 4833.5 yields 0.07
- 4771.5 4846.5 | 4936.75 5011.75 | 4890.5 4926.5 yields -0.02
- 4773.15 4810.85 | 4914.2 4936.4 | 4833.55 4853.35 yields 0.08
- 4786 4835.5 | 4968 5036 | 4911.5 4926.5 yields 0.00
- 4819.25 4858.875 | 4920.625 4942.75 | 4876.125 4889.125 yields -0.07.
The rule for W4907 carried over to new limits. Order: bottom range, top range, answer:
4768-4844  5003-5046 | 1.19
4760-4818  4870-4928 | 1.06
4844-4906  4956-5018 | 1.20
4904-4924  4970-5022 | 1.09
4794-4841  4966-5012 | 1.17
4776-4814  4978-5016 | 1.18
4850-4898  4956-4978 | 1.15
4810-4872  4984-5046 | 1.29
